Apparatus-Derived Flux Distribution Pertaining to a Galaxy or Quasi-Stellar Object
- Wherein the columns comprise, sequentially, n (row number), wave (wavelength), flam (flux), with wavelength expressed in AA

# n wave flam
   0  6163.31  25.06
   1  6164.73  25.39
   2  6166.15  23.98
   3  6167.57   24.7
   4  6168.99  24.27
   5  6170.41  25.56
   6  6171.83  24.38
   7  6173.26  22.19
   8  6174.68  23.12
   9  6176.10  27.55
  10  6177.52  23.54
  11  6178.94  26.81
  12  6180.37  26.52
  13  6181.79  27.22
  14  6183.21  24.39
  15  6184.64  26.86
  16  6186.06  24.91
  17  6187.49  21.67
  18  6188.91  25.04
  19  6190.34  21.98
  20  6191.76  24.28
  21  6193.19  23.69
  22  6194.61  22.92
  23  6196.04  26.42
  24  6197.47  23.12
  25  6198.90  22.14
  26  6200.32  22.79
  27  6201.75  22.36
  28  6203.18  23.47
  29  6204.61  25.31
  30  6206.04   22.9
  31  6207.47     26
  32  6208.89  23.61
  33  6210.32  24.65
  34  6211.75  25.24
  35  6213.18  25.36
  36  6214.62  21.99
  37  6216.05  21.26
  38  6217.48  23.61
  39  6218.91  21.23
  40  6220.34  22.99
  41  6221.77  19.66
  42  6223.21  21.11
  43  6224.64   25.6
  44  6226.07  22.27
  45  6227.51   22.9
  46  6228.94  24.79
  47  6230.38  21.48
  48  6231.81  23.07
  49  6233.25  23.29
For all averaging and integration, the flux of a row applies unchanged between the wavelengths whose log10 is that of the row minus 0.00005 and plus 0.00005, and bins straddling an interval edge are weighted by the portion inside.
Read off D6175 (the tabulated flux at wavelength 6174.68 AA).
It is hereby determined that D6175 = 23.12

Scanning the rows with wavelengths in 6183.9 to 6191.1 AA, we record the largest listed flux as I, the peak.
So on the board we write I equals 26.86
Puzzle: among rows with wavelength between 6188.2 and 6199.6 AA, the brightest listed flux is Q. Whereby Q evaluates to 26.42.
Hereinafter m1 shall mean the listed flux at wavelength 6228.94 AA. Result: 24.79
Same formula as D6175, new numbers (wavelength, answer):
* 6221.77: 19.66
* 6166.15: 23.98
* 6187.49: 21.67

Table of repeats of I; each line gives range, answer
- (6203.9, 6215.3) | 26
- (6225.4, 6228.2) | 22.9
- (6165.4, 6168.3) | 24.7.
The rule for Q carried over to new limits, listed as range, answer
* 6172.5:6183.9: 27.55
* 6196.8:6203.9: 23.47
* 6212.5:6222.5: 25.36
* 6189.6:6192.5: 24.28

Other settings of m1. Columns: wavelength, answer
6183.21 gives 24.39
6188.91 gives 25.04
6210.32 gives 24.65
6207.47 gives 26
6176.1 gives 27.55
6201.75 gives 22.36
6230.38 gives 21.48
